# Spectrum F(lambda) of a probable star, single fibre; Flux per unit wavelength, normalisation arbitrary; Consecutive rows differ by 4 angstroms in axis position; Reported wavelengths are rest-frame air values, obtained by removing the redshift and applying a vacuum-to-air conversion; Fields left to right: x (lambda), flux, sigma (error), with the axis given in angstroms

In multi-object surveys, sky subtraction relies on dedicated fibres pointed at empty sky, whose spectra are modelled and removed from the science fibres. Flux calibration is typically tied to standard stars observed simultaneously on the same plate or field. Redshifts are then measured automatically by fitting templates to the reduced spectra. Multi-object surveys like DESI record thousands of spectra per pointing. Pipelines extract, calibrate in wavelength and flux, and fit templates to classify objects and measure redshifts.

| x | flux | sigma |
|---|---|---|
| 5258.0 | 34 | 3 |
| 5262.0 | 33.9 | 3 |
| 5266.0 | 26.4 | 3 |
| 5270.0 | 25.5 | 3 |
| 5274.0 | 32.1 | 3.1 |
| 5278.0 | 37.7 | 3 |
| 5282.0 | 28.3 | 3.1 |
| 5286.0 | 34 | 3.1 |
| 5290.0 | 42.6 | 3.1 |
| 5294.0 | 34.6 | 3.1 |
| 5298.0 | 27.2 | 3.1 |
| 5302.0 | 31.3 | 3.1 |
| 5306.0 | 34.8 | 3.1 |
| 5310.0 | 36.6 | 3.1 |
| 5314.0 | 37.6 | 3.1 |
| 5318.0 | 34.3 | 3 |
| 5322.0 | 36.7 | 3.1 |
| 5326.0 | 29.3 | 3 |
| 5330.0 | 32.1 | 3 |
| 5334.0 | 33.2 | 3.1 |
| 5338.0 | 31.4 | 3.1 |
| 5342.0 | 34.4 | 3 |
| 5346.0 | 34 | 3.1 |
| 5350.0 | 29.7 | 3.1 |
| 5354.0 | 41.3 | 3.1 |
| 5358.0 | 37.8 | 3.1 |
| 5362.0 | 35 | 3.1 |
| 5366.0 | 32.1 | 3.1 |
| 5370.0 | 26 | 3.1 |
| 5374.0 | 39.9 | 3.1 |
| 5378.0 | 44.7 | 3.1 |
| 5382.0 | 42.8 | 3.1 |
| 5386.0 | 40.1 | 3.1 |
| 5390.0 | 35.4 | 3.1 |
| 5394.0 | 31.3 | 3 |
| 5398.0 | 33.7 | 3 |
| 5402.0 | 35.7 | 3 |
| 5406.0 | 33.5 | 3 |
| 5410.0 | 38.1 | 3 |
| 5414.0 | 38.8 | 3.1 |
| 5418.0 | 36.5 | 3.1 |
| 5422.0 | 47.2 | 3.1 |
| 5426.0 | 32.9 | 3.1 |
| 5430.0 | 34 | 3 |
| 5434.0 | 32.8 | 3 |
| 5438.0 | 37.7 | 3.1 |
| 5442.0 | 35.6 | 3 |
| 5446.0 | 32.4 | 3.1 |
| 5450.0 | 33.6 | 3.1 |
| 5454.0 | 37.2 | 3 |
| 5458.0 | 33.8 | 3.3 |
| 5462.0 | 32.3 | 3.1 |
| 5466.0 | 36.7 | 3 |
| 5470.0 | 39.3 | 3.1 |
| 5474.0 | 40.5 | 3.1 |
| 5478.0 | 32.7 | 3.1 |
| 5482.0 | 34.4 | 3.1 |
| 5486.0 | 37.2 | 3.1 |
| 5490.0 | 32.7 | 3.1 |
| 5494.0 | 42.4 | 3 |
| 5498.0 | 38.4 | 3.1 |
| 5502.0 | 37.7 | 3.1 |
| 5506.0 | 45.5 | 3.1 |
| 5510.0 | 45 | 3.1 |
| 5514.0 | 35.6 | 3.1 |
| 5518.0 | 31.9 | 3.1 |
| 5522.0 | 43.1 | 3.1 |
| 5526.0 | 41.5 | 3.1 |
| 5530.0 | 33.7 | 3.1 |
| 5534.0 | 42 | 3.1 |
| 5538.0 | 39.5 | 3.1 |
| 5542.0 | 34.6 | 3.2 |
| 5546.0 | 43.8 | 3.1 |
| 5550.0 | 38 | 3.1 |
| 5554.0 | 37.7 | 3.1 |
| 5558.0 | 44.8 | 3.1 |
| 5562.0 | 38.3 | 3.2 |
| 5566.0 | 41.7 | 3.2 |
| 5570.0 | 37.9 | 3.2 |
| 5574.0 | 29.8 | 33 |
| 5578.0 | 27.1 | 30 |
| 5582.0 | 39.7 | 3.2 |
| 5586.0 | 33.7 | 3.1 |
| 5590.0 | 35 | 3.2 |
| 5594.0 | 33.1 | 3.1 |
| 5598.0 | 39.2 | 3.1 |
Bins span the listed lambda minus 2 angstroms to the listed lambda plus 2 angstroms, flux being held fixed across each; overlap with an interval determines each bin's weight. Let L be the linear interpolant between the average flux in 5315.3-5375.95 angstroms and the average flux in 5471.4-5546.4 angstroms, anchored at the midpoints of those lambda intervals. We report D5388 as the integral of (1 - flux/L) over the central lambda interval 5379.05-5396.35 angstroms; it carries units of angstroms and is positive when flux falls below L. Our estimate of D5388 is -1.3 angstroms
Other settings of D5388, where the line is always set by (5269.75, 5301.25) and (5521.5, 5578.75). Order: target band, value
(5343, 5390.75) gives -2.5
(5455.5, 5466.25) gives 0.8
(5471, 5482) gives 0.1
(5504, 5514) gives -1.5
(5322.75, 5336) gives 0.8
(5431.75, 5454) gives 1.0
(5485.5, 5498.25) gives -0.1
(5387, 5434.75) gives -0.5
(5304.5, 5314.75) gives -0.8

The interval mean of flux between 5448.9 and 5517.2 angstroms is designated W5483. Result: 37.3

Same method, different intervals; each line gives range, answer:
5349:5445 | 36.4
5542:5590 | 37.3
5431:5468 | 34.7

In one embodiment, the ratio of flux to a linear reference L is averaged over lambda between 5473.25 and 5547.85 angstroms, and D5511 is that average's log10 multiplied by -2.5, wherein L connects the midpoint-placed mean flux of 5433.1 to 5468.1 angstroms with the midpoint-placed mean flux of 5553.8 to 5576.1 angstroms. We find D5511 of -0.053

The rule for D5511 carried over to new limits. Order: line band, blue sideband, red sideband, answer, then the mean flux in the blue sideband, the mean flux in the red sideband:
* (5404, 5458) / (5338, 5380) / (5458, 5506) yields 0.01 mag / 35.3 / 37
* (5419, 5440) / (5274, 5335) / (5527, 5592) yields -0.04 mag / 34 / 37.4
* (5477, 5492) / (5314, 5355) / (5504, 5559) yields 0.12 mag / 33.6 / 39.7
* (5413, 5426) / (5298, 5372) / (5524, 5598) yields -0.14 mag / 33.6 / 37.4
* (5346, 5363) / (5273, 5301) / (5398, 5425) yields 0.00 mag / 33.8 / 37.8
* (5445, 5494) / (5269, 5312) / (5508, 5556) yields 0.06 mag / 33.3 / 38.9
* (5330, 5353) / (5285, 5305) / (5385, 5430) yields 0.07 mag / 34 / 36.5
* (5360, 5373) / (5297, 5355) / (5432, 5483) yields 0.08 mag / 33.6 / 35.3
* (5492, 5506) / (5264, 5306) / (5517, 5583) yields -0.10 mag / 32.1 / 38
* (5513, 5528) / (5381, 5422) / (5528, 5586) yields -0.02 mag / 37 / 37.6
